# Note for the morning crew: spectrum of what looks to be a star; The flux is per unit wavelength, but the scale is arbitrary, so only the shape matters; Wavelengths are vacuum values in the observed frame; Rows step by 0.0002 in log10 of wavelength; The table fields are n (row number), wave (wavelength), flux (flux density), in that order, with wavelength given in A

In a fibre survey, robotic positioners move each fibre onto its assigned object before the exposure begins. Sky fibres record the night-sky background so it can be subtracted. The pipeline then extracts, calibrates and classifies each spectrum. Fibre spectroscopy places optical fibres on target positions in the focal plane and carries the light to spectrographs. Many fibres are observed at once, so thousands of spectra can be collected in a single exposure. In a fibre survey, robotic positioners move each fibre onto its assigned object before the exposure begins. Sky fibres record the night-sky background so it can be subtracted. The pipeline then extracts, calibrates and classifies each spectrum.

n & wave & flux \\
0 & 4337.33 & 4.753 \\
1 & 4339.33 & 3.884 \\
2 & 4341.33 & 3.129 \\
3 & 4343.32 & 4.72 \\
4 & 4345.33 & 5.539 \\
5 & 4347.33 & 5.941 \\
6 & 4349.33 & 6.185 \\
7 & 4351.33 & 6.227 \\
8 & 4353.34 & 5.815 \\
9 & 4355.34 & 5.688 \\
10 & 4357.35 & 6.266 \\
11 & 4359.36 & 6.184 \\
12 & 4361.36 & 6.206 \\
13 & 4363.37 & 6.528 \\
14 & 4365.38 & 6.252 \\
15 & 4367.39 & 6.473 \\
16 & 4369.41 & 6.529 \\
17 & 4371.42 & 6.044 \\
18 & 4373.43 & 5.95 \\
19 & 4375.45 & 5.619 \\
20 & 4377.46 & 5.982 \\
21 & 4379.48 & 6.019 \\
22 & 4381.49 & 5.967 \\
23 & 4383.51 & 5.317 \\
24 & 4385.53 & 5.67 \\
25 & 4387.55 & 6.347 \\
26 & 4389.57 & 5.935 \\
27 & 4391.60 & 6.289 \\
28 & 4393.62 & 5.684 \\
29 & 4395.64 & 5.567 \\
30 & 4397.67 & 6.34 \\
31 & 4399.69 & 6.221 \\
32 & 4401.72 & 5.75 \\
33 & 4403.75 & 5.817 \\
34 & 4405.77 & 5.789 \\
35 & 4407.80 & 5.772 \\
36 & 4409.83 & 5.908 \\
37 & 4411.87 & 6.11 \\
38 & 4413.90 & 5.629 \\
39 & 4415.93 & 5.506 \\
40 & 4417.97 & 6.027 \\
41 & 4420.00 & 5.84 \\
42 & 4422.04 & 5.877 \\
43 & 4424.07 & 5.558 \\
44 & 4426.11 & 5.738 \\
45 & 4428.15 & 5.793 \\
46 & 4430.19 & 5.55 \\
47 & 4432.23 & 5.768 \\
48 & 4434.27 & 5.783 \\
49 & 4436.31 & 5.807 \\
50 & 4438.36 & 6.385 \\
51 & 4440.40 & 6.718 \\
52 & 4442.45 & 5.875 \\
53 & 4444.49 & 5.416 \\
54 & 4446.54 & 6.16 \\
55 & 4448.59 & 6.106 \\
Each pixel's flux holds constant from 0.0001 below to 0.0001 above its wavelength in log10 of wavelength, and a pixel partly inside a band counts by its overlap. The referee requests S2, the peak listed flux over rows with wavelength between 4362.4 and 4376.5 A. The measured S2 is 6.529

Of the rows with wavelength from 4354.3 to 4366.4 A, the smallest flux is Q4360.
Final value 5.688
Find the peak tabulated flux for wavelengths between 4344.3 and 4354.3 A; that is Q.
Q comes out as 6.227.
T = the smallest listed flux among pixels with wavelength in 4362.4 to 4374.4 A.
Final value 5.95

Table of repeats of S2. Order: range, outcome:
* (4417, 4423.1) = 6.027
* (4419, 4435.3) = 5.877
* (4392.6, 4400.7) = 6.34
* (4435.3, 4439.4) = 6.385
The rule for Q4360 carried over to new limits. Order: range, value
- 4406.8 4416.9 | 5.506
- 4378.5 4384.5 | 5.317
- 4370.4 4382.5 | 5.619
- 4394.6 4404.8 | 5.567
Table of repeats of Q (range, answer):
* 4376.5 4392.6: 6.347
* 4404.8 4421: 6.11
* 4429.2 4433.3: 5.768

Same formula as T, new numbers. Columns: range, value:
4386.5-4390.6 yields 5.935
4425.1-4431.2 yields 5.55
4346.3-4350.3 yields 5.941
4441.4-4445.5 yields 5.416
